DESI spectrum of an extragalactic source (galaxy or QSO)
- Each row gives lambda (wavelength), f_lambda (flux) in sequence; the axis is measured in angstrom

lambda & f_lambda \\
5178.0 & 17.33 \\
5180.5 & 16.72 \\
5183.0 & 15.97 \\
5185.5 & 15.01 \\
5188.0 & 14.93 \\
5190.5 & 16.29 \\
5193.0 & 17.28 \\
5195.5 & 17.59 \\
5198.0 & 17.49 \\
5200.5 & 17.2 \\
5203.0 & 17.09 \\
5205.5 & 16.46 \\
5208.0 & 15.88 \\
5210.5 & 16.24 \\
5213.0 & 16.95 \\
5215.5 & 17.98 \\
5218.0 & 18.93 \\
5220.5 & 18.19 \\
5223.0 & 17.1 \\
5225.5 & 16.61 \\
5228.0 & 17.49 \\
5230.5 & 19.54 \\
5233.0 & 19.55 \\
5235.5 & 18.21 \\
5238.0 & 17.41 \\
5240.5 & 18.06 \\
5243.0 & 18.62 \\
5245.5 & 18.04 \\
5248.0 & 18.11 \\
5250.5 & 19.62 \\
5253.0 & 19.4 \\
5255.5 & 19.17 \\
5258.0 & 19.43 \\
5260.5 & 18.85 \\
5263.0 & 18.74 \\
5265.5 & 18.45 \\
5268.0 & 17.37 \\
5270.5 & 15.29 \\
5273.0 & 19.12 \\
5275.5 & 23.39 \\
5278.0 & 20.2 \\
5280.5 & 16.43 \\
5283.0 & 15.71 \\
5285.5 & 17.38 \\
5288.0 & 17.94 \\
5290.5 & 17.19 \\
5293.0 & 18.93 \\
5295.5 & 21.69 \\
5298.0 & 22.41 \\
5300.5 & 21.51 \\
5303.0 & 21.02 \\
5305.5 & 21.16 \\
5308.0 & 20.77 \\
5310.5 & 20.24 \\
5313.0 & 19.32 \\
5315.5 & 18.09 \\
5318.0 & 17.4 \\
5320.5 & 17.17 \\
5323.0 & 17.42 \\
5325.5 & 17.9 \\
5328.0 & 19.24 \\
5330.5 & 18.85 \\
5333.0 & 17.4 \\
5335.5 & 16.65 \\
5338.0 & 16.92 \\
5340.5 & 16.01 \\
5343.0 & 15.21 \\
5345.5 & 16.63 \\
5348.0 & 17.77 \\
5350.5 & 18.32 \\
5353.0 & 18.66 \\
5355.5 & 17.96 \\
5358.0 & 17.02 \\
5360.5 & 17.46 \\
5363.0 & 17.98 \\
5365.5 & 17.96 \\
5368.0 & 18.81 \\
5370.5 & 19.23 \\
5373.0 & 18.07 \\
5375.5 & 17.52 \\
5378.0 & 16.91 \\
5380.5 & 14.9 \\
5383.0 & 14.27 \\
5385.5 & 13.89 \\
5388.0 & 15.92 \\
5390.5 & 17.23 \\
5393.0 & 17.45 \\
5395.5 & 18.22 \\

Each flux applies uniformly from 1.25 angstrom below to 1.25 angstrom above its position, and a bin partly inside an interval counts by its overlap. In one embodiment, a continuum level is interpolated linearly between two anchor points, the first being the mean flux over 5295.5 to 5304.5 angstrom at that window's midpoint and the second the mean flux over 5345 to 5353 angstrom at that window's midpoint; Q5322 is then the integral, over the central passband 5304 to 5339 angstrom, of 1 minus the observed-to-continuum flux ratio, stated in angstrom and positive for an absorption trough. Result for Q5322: 2.6 angstrom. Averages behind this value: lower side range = 21.6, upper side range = 17.8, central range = 18.5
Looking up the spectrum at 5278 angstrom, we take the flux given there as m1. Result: 20.2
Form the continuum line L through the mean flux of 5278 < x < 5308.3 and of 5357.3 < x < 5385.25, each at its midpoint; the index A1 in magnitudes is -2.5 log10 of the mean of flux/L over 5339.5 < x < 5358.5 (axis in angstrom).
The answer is 0.03 mag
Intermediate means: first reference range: 19.3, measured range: 17.2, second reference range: 17.2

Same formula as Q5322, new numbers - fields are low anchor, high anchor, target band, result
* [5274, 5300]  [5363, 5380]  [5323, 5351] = 1.7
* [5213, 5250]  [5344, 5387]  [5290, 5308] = -3.1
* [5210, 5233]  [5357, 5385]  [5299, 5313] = -2.7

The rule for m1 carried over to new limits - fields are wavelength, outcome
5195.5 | 17.59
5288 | 17.94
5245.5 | 18.04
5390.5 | 17.23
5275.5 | 23.39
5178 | 17.33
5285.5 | 17.38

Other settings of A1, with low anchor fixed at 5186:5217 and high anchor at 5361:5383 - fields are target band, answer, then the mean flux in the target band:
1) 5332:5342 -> 0.04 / 16.7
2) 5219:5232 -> -0.06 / 17.8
